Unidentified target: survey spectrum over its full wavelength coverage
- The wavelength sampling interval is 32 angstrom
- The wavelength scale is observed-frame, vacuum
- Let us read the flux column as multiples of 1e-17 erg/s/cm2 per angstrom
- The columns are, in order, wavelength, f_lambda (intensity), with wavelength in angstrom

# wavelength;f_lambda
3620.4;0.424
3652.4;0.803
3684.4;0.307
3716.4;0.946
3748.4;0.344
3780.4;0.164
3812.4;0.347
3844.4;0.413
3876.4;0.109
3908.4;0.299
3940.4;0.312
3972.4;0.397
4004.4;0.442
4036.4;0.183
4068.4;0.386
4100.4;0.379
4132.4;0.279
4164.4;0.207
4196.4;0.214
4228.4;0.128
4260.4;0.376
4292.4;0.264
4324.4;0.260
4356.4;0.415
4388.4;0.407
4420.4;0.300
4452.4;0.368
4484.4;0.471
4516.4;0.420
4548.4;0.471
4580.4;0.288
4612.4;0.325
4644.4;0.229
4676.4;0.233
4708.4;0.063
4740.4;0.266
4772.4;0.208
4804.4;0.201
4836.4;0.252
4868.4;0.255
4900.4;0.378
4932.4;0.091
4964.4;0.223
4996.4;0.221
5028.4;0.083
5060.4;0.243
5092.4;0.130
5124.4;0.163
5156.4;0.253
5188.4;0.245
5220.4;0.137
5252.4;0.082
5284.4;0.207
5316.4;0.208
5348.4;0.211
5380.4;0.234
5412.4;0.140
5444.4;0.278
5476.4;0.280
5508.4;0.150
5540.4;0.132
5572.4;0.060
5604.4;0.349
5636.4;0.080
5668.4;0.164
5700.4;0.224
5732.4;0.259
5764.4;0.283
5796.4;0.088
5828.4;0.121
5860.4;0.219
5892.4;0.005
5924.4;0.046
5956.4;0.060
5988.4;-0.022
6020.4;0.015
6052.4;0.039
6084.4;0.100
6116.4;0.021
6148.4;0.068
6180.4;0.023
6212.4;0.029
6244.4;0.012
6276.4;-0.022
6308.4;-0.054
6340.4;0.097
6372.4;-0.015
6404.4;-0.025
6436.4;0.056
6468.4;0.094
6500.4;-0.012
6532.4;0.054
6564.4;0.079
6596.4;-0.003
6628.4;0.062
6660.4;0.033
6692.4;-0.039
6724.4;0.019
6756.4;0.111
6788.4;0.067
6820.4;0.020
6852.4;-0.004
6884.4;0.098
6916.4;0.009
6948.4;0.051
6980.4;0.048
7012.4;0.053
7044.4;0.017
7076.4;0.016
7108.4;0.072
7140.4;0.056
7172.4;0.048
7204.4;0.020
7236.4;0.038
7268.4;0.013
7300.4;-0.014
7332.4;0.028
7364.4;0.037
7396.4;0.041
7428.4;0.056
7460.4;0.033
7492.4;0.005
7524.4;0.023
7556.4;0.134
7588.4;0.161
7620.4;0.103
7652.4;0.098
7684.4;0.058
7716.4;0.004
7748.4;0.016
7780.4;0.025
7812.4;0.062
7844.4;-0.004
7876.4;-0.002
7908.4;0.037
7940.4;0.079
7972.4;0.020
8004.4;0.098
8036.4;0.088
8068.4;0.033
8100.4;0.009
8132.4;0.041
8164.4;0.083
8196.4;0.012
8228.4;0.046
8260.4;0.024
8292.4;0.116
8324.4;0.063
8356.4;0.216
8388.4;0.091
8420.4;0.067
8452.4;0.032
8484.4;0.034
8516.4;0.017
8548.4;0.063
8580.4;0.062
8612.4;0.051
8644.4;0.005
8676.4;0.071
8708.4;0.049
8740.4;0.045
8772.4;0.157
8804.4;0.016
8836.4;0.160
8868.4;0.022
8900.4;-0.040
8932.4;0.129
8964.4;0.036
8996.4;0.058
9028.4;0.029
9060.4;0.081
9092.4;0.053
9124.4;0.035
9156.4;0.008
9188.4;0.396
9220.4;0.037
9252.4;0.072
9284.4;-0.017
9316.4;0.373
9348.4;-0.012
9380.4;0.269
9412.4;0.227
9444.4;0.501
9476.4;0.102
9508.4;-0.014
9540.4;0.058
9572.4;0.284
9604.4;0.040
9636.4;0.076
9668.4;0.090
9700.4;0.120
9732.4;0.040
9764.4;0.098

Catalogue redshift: 1.466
